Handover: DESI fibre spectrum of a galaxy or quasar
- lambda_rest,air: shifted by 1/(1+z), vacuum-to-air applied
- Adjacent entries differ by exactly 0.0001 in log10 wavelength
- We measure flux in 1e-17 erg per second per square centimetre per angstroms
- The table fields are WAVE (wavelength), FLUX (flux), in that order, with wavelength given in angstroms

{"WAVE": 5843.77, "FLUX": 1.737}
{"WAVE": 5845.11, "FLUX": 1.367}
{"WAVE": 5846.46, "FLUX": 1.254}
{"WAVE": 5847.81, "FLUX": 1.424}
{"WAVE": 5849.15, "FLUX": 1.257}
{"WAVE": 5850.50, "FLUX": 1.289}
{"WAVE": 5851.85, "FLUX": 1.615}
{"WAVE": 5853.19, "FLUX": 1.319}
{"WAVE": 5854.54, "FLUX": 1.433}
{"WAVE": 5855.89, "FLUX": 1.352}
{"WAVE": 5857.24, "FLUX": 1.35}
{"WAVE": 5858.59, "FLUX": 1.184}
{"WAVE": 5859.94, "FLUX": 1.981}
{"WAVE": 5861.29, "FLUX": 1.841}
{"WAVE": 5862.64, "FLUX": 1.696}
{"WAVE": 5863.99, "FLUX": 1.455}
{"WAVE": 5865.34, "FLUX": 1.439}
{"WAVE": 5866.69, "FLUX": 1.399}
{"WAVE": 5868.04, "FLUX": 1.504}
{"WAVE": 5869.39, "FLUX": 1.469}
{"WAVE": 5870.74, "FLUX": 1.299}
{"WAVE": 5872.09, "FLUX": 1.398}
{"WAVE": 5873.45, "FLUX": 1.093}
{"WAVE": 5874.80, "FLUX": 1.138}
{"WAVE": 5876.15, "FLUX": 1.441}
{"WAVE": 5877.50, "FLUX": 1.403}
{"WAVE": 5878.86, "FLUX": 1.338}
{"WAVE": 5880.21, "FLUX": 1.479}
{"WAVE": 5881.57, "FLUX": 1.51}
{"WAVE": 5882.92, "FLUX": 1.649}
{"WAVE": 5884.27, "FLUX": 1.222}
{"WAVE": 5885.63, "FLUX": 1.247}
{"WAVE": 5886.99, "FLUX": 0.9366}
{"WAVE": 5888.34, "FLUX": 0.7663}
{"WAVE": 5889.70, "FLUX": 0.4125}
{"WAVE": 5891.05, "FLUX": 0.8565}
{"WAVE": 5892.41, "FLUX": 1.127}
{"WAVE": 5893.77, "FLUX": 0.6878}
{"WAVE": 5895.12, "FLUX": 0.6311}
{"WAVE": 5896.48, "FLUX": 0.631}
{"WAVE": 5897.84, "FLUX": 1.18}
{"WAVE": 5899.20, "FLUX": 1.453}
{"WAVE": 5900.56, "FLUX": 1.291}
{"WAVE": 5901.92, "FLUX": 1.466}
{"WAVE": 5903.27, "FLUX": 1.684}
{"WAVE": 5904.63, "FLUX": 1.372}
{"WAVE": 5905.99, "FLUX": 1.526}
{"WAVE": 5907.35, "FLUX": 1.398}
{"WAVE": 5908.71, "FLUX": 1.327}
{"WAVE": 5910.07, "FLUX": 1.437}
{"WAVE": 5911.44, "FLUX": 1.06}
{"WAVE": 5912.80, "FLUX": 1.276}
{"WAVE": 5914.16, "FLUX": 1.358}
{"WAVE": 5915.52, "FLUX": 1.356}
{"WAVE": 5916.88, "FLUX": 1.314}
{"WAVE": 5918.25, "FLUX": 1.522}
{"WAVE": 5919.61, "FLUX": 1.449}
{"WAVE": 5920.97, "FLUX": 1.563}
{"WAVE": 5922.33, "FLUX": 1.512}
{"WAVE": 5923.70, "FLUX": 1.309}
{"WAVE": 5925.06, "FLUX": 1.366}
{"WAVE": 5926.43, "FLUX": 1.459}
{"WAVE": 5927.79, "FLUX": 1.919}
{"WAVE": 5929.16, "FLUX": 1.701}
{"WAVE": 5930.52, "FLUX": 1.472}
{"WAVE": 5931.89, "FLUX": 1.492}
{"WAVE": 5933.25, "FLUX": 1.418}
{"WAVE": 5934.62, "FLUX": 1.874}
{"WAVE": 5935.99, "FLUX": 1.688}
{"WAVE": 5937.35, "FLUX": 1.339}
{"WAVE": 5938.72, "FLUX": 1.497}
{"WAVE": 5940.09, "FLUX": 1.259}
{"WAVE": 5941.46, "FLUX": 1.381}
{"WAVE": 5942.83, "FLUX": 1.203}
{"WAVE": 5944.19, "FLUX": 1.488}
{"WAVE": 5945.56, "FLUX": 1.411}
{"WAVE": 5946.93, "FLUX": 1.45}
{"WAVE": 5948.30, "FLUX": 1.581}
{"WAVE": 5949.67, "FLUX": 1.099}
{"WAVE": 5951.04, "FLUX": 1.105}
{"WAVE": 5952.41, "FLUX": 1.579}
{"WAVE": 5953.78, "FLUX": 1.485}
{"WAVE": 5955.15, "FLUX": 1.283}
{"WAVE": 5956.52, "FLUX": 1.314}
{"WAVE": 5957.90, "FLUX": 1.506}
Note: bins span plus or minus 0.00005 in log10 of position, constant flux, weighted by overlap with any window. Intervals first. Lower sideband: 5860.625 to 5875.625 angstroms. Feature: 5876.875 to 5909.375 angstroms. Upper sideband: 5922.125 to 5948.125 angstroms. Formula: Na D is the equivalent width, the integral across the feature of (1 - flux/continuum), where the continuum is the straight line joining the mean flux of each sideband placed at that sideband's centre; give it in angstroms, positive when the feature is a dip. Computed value 5.8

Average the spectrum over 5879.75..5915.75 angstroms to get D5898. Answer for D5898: 1.19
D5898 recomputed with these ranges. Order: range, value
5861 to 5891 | 1.31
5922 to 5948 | 1.49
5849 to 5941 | 1.36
